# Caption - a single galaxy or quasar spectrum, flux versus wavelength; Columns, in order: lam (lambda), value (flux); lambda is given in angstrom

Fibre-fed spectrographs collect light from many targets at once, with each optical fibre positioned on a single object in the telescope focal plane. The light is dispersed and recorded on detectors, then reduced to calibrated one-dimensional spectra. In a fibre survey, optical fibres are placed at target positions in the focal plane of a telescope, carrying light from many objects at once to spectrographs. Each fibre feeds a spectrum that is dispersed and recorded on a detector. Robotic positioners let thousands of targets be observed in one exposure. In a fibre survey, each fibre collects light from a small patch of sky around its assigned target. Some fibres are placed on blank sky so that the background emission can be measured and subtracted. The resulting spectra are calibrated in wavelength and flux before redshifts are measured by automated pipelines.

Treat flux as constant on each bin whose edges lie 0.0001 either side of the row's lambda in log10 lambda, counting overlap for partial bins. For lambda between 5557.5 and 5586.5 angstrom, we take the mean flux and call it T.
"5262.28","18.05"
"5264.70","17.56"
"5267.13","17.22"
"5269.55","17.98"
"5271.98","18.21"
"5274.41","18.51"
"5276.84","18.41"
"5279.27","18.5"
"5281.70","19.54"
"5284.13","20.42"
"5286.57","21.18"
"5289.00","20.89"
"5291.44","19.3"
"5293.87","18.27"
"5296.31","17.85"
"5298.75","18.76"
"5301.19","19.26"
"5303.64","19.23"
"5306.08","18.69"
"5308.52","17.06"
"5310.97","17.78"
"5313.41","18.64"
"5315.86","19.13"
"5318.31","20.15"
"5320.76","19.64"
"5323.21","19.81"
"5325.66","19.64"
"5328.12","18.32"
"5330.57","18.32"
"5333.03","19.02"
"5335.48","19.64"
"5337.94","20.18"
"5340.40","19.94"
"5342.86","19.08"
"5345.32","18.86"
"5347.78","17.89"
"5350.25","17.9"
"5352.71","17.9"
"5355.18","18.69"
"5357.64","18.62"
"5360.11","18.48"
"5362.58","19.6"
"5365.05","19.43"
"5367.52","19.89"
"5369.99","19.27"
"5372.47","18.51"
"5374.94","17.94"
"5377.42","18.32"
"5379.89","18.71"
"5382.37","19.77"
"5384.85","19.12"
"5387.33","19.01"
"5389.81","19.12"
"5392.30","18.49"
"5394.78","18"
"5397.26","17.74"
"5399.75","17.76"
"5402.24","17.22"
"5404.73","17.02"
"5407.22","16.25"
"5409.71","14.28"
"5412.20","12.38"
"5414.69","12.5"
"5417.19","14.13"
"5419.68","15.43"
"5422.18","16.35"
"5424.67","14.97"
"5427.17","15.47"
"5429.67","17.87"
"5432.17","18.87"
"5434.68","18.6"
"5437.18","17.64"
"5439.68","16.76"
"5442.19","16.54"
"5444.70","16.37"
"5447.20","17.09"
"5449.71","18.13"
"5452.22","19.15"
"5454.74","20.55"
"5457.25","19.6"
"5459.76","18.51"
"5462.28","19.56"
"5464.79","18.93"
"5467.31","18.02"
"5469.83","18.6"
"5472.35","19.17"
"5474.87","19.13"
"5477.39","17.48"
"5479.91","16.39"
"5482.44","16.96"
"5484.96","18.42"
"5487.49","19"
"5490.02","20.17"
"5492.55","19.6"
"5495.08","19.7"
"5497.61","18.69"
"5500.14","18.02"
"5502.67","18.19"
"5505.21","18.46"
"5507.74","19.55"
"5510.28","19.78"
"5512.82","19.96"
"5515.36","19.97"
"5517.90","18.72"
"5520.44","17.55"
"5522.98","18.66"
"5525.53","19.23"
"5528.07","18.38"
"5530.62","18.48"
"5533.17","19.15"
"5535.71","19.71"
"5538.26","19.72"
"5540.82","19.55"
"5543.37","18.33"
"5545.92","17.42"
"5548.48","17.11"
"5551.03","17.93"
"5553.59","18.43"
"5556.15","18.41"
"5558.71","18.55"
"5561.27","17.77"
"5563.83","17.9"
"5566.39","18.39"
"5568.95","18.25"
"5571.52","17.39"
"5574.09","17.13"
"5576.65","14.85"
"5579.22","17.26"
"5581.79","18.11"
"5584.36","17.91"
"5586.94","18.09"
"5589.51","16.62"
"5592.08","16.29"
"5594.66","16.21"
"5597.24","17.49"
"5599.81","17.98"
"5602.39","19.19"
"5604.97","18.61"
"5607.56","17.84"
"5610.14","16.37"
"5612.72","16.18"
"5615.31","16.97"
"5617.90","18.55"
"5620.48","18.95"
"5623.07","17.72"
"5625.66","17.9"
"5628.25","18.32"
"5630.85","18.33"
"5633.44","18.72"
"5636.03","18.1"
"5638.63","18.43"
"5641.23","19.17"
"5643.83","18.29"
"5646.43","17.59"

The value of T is 17.6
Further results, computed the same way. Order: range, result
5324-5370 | 19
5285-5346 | 19.2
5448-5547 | 18.8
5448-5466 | 19.1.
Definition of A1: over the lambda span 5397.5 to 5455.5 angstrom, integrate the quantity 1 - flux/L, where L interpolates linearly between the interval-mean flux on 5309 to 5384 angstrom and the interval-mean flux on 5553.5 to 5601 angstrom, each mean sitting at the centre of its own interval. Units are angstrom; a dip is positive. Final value 5.9 angstrom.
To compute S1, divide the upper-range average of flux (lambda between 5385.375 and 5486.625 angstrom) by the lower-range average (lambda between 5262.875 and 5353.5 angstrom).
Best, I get 0.9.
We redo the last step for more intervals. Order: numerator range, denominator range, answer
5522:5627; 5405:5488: 1.04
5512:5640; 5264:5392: 0.95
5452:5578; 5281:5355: 0.97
